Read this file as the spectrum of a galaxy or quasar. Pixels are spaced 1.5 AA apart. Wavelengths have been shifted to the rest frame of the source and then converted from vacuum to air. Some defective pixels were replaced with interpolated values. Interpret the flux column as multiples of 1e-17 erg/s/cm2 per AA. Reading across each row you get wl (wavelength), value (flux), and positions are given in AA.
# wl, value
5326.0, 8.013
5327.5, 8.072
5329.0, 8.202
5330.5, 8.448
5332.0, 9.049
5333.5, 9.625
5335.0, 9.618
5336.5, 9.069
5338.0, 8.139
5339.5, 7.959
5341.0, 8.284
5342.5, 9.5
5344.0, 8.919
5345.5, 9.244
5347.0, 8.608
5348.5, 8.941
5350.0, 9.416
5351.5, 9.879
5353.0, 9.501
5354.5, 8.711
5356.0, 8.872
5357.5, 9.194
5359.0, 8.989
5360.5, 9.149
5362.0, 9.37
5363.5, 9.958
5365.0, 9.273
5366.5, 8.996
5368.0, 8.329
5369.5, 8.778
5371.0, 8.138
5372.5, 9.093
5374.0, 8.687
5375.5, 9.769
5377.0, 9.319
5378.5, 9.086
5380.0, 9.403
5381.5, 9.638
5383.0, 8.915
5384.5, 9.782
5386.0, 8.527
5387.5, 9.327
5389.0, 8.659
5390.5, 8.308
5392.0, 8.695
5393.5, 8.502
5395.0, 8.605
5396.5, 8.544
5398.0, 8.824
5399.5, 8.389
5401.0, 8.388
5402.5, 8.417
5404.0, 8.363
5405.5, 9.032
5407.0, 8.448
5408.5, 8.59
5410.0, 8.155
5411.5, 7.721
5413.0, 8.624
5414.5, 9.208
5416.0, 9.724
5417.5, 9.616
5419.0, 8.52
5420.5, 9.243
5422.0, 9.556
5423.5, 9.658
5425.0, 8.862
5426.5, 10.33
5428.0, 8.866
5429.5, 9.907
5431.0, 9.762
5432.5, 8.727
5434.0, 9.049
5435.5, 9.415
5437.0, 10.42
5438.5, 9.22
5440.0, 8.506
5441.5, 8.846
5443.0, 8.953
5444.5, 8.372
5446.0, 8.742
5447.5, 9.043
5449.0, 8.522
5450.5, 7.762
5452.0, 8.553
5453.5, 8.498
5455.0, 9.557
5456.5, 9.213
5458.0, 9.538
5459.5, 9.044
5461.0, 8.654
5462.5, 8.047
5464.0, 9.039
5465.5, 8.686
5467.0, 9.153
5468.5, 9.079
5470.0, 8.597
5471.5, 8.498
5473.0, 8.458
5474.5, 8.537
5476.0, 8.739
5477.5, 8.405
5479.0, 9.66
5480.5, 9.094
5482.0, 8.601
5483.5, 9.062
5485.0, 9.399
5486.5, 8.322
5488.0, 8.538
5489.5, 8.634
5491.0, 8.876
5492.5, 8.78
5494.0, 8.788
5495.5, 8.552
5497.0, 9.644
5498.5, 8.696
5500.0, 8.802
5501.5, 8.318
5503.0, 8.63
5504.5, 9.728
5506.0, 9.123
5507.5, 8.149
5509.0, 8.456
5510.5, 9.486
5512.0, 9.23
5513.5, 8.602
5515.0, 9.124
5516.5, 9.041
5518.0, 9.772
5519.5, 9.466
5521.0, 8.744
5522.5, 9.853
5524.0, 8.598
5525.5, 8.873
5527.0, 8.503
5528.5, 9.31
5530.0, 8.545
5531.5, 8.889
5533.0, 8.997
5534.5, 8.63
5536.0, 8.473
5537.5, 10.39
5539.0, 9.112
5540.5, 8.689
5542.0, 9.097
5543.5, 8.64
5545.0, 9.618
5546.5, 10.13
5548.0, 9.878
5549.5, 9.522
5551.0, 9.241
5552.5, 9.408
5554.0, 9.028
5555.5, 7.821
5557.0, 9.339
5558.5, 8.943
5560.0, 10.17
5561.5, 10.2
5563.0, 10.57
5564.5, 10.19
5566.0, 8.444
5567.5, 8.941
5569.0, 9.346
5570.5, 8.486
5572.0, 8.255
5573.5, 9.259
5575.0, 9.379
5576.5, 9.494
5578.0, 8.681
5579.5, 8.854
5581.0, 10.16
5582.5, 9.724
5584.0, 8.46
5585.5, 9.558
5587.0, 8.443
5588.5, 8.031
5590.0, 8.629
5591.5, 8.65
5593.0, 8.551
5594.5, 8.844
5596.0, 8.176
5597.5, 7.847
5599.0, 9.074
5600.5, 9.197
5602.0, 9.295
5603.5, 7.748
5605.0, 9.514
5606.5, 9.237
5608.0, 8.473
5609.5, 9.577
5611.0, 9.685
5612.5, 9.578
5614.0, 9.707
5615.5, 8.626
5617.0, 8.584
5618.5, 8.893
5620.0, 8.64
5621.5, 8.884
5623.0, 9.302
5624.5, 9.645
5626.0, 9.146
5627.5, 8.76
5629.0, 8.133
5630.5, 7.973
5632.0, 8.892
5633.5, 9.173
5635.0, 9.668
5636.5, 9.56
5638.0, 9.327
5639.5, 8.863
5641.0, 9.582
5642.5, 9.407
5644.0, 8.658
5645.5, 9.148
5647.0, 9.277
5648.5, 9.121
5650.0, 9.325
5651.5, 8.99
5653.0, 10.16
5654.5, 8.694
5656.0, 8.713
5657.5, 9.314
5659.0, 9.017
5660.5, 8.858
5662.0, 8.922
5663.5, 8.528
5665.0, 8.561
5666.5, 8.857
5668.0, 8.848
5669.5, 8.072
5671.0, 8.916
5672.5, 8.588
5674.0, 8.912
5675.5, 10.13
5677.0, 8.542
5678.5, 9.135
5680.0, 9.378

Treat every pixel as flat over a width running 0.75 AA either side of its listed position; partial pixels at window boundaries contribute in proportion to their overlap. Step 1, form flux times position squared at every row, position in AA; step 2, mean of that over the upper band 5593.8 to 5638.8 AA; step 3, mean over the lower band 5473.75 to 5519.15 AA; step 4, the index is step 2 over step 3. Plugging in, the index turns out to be 1.1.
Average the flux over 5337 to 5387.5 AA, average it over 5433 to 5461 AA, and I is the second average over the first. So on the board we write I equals 1.0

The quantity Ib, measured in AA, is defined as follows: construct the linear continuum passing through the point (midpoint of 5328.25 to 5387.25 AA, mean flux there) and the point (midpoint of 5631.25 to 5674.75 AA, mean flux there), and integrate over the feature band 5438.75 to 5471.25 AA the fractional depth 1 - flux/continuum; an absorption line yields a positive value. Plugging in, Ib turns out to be 0.91 AA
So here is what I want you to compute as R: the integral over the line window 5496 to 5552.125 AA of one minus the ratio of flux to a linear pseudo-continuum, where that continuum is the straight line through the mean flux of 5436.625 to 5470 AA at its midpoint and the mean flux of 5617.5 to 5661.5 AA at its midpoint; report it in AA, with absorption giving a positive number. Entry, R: -0.88 AA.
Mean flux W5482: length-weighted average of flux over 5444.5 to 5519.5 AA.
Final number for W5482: 8.85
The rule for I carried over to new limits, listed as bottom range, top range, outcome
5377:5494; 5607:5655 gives 1.02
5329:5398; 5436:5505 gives 0.98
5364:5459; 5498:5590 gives 1.02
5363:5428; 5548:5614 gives 1.02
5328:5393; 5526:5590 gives 1.02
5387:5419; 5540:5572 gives 1.07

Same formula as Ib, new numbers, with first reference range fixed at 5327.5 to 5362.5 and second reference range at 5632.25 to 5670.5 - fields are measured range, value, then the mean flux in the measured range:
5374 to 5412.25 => 0.9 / 8.77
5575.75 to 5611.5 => 0.5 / 8.91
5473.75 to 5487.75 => 0.2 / 8.86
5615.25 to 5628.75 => 0.2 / 8.92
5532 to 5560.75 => -0.6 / 9.21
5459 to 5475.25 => 0.5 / 8.7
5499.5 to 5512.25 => 0.2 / 8.87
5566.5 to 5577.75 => 0.1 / 8.99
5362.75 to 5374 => 0.1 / 8.92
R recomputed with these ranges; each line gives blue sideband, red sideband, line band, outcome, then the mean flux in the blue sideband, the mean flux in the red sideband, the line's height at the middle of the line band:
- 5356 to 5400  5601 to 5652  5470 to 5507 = 0.82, 8.98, 9.07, 9.02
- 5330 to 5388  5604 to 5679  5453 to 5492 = 0.90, 9.07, 9.04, 9.05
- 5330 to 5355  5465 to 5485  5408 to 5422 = 0.07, 9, 8.84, 8.91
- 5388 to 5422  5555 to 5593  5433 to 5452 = -0.23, 8.69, 9.12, 8.78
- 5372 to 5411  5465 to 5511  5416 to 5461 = -1.52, 8.82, 8.82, 8.82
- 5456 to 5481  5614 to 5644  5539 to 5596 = -1.23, 8.84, 9.01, 8.95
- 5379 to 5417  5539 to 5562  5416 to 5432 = -1.05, 8.76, 9.3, 8.85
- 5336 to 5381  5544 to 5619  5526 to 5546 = 0.19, 9.02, 9.11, 9.09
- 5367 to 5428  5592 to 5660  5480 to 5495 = 0.24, 8.89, 9.02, 8.94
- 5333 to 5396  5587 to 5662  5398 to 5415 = 0.98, 9.01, 8.98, 9.01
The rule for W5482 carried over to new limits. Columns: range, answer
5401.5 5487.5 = 8.92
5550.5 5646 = 9.05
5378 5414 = 8.71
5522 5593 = 9.13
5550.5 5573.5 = 9.23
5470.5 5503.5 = 8.77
